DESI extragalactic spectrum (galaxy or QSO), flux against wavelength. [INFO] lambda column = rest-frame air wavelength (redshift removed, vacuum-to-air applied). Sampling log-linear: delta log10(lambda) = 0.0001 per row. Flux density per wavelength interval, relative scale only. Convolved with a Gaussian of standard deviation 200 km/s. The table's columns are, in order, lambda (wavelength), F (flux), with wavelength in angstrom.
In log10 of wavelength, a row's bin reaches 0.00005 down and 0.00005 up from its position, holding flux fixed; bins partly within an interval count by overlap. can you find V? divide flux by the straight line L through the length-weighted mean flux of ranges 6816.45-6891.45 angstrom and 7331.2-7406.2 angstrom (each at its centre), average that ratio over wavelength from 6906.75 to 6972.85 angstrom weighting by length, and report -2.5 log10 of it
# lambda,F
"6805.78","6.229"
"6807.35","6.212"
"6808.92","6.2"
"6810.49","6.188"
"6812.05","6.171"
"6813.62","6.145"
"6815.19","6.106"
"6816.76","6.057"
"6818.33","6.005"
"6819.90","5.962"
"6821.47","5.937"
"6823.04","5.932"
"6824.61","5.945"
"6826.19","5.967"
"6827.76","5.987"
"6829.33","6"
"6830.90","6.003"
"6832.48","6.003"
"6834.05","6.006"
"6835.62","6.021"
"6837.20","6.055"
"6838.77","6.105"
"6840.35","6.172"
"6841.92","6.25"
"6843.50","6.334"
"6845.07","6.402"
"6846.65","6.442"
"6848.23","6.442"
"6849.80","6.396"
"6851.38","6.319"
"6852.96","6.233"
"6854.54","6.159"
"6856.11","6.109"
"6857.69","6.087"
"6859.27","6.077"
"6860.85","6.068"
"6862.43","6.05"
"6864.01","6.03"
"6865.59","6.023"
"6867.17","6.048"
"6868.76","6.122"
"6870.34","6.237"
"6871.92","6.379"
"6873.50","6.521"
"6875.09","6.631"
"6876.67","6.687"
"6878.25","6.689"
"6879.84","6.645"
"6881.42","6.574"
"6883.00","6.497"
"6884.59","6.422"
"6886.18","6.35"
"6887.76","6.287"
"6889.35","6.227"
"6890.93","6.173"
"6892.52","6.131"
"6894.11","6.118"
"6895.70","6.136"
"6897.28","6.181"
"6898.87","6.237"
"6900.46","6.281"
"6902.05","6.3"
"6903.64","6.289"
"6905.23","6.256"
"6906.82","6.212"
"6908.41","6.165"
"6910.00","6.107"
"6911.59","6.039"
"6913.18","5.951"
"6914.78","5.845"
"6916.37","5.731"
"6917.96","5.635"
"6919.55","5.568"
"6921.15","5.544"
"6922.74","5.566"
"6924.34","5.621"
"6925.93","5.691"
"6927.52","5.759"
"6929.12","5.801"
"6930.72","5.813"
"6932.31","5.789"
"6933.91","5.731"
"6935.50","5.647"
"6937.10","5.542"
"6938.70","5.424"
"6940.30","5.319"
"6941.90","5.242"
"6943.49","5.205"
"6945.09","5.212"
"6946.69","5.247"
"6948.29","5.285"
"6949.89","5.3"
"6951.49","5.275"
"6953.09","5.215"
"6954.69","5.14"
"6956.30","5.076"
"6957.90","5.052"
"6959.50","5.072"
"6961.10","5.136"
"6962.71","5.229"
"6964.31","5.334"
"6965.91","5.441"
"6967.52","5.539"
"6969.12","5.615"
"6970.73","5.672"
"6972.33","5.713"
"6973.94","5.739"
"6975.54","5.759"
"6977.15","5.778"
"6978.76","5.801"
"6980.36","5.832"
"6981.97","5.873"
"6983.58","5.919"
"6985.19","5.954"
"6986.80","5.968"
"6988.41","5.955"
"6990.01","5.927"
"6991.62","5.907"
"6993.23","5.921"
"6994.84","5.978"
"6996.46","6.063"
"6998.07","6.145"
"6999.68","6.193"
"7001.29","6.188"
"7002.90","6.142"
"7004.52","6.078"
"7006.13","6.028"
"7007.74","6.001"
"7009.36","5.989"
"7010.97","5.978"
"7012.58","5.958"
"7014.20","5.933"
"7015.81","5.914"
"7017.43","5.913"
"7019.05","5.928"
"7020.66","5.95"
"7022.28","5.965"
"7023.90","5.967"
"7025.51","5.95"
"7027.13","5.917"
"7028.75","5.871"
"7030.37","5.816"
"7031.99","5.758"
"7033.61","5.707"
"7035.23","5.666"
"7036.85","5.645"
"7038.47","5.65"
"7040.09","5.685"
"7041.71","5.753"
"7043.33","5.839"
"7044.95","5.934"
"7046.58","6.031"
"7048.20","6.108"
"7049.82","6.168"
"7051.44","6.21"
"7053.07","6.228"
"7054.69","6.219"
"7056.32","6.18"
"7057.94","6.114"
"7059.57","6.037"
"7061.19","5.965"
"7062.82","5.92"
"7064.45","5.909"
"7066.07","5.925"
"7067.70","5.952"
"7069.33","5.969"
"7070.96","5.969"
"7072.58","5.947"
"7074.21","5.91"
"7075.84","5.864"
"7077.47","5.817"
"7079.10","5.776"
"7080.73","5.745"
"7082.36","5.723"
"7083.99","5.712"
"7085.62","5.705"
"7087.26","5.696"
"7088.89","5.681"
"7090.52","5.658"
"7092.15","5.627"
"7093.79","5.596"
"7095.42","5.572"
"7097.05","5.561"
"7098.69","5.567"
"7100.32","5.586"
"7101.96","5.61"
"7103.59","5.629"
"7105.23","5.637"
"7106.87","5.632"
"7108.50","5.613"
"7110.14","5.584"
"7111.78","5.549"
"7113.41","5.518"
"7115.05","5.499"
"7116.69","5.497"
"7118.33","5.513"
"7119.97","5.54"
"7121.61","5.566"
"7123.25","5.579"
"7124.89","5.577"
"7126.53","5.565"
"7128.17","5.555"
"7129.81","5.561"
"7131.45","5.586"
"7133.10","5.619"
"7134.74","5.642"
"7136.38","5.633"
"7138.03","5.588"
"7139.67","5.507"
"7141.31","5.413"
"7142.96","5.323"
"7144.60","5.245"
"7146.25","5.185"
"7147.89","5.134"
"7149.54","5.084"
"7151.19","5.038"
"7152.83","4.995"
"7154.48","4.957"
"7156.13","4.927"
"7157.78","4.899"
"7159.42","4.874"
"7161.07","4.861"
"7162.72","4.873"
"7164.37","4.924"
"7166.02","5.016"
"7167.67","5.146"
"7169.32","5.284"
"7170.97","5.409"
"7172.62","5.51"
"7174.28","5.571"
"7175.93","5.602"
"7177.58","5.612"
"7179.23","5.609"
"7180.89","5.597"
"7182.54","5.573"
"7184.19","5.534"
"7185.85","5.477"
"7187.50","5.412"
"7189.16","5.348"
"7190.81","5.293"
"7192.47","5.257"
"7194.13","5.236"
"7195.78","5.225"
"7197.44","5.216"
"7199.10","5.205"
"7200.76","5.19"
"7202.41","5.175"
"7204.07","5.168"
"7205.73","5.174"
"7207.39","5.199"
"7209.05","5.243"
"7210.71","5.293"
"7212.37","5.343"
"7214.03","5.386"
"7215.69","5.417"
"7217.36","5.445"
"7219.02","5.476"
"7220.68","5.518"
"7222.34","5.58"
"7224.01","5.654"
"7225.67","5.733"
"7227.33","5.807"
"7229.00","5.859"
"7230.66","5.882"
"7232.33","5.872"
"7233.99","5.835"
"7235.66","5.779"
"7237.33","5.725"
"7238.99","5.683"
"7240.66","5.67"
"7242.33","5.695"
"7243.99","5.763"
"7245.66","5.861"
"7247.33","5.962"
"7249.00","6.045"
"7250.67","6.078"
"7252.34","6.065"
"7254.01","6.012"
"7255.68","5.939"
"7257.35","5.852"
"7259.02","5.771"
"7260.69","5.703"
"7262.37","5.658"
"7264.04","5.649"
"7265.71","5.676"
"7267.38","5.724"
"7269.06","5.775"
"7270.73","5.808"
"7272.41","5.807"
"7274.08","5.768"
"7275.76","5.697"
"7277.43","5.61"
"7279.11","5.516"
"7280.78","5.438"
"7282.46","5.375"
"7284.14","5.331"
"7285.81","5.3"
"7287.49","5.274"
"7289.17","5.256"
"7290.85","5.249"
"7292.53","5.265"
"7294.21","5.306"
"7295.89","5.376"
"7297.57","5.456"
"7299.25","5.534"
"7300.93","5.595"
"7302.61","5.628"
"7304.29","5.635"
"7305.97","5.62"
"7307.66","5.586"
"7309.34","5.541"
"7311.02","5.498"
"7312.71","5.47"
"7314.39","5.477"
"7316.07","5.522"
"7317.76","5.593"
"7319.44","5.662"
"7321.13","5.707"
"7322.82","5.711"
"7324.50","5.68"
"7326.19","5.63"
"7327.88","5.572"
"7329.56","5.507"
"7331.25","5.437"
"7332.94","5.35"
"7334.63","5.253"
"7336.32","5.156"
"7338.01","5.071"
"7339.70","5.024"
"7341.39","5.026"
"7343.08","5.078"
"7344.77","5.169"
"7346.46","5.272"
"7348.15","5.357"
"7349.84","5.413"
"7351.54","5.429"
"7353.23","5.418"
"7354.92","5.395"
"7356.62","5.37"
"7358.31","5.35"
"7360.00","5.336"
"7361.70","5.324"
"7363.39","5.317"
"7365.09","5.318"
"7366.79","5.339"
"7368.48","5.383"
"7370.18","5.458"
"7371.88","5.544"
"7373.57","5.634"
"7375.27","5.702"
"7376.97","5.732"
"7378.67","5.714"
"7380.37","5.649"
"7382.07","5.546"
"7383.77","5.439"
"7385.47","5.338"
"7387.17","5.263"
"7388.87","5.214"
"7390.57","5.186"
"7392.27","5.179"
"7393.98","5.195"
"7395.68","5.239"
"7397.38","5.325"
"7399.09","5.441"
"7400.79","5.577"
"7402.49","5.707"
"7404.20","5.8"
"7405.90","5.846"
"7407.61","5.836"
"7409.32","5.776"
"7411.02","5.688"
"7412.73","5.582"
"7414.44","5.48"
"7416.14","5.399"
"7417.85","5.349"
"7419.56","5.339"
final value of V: 0.10 mag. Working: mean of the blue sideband 6.21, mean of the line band 5.53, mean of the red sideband 5.38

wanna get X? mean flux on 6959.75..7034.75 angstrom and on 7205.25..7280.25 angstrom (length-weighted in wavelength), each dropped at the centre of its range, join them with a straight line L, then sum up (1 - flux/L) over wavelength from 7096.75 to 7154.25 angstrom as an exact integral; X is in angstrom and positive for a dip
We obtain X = 2.88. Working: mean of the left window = 5.85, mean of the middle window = 5.48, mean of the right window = 5.69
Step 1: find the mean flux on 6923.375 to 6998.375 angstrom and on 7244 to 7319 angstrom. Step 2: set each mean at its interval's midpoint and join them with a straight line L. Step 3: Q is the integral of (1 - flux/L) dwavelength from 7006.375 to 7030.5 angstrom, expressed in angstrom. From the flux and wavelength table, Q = -1.5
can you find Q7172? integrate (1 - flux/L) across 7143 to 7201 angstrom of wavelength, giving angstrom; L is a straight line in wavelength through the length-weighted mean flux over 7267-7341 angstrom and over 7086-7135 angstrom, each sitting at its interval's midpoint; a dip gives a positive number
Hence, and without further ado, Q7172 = 3.30 angstrom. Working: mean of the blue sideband 5.59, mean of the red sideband 5.49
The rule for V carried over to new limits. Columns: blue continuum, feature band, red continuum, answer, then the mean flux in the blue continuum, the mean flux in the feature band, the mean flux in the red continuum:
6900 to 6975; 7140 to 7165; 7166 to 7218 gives 0.069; 5.6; 5.06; 5.35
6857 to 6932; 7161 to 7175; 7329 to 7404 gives 0.099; 6.12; 5.19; 5.37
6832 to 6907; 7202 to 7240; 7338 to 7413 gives 0.028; 6.26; 5.54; 5.43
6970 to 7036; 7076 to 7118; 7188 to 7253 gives 0.024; 5.92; 5.63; 5.55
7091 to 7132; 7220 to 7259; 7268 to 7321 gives -0.055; 5.57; 5.82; 5.52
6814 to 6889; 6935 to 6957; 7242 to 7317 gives 0.151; 6.21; 5.29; 5.63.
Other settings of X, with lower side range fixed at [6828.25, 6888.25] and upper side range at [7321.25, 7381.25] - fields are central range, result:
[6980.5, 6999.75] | 0.2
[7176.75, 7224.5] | 2.5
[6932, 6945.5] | 1.5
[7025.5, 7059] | 0.1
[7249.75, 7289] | -0.9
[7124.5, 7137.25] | 0.4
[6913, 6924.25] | 0.9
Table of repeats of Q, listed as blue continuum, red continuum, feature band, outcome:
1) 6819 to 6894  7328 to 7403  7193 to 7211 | 1.4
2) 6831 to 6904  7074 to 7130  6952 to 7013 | 2.1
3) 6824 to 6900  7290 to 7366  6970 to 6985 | 0.6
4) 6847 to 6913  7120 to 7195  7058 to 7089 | -1.3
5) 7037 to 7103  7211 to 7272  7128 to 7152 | 1.7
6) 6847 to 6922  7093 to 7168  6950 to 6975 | 2.5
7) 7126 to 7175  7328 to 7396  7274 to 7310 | -0.9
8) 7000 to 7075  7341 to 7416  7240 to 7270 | -1.1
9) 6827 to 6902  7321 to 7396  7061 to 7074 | -0.1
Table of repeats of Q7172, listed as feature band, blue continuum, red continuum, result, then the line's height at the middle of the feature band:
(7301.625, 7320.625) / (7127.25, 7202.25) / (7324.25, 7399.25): -0.77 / 5.35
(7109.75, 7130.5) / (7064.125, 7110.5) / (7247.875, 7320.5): 0.60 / 5.71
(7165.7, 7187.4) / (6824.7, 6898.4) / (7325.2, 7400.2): 0.85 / 5.69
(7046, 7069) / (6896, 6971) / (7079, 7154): -2.11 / 5.56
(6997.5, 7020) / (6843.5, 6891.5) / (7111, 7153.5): -0.68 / 5.85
